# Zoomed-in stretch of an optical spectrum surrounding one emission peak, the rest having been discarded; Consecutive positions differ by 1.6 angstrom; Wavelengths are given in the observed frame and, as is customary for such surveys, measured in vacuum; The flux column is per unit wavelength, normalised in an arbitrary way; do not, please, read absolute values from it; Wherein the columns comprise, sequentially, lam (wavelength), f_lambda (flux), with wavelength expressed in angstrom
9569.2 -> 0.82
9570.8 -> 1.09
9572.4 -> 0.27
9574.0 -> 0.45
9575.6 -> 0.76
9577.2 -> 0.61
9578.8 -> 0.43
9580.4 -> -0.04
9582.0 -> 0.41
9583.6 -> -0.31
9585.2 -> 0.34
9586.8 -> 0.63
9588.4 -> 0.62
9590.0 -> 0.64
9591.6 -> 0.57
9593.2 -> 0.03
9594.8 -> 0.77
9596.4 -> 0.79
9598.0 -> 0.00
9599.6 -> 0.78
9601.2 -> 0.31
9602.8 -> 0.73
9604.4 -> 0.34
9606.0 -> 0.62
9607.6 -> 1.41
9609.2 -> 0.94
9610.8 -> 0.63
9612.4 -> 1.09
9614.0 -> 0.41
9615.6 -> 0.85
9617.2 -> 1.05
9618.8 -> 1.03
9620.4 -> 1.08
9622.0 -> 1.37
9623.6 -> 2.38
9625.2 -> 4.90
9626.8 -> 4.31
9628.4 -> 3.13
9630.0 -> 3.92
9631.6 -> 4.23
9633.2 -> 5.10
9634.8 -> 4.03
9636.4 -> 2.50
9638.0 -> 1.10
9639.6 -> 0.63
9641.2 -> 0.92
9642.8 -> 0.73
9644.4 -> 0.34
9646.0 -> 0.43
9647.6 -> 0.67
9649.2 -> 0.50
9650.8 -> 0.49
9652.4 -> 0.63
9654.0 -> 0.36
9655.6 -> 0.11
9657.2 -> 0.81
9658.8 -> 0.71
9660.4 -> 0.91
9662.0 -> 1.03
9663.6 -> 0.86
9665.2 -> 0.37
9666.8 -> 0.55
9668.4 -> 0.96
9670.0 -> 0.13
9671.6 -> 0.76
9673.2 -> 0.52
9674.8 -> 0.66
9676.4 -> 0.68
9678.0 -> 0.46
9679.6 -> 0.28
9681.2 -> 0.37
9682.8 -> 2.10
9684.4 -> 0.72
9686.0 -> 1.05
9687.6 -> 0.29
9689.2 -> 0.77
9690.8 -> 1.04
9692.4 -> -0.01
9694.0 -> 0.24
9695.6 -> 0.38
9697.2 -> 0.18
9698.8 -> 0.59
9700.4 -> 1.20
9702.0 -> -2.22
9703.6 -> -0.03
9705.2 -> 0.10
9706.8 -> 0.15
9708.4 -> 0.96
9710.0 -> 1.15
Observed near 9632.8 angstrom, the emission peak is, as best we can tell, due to [O III] 5007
